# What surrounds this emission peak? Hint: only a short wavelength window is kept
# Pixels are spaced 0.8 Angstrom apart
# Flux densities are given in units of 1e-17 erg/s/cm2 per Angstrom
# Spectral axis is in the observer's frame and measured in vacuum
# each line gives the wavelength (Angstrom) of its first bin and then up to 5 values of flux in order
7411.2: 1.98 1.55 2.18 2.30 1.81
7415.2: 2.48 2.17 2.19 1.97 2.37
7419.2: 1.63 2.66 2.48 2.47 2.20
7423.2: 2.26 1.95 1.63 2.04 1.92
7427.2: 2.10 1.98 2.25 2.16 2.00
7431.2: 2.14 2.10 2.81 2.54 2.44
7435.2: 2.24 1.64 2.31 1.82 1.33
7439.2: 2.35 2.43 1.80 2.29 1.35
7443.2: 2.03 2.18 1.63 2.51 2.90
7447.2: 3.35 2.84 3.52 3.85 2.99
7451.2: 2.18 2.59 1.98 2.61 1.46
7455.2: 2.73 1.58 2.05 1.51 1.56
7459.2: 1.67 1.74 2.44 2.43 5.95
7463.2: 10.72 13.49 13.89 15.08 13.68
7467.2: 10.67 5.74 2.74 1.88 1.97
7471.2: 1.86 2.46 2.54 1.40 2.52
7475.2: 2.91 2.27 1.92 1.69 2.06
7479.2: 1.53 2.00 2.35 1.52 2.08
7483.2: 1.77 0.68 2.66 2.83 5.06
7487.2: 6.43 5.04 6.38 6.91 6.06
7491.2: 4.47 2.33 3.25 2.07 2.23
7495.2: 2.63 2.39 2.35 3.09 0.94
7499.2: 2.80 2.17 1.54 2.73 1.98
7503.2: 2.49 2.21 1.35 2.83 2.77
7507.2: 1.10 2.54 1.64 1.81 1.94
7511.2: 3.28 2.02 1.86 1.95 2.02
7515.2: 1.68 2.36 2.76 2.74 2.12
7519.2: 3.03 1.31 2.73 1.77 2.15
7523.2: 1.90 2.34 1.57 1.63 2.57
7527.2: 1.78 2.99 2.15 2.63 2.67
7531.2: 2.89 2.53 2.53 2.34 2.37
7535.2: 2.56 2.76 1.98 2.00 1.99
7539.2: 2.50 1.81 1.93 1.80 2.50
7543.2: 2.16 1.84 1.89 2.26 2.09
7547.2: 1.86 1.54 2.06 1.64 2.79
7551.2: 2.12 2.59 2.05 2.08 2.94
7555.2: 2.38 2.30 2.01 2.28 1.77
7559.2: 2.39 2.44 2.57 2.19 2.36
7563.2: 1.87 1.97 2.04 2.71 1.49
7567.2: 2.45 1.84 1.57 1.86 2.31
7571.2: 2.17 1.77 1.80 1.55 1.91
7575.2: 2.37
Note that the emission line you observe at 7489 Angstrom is [N II] 6583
